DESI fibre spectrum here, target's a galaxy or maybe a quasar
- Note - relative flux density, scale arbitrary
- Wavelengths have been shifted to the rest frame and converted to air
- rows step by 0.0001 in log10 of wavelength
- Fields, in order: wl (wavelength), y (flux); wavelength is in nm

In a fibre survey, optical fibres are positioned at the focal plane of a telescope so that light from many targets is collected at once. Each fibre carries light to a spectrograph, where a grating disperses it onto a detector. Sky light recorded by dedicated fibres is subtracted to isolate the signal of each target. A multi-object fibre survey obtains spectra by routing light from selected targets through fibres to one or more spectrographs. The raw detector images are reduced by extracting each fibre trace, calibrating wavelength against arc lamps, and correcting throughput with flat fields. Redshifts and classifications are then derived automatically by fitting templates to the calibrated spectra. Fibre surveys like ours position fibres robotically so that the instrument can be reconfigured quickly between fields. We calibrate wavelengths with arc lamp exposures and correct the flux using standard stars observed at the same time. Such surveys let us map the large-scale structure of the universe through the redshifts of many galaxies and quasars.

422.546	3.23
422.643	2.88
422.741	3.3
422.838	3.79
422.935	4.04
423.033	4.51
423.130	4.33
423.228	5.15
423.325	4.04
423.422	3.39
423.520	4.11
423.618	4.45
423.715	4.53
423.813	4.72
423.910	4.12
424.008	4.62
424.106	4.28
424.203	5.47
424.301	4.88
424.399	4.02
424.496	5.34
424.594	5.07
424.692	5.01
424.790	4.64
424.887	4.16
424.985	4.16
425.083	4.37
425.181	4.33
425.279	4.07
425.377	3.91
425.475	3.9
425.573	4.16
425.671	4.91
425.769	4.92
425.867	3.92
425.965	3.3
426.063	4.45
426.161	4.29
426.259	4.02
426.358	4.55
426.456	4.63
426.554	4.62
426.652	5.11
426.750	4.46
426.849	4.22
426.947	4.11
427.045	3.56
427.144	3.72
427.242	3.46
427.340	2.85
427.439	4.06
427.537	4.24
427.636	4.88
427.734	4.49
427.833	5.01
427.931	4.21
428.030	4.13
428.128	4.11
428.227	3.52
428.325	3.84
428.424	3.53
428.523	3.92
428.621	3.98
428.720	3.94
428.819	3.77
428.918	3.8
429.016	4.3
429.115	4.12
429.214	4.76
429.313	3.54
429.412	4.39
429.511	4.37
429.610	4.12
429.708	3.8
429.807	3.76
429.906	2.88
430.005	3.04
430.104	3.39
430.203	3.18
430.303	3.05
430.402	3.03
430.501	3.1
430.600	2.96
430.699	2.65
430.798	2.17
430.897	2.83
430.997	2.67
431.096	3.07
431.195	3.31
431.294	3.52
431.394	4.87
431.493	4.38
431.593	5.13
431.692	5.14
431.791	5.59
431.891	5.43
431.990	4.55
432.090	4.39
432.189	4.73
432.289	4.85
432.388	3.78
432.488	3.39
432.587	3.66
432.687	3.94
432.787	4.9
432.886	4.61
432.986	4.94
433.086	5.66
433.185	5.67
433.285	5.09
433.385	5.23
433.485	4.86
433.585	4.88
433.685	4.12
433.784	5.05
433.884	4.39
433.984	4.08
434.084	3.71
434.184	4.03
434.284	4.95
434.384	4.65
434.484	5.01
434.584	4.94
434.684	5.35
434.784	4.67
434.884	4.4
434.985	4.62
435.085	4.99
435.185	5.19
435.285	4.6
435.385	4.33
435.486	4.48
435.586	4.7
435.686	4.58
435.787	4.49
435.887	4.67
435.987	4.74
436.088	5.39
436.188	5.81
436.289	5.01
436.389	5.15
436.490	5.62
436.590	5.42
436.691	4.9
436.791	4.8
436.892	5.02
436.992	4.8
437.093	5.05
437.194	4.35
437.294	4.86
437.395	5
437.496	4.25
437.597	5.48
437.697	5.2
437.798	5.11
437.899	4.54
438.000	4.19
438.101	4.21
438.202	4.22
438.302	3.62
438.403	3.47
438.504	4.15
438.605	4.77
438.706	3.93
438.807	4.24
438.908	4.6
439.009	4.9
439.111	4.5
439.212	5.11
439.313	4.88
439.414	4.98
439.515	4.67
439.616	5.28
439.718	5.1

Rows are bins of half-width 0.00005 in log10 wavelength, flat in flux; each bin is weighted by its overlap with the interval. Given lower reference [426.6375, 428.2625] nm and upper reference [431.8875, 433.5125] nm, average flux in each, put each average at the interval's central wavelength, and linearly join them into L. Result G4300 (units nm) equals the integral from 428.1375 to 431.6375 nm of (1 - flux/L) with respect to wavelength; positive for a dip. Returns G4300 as 0.59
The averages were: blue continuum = 4.11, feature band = 3.62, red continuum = 4.66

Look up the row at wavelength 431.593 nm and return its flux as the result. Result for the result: 5.13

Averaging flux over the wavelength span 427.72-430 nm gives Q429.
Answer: 3.99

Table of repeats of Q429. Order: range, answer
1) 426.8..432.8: 3.9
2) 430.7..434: 4.37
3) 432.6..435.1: 4.73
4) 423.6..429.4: 4.26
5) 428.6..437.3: 4.37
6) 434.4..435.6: 4.77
